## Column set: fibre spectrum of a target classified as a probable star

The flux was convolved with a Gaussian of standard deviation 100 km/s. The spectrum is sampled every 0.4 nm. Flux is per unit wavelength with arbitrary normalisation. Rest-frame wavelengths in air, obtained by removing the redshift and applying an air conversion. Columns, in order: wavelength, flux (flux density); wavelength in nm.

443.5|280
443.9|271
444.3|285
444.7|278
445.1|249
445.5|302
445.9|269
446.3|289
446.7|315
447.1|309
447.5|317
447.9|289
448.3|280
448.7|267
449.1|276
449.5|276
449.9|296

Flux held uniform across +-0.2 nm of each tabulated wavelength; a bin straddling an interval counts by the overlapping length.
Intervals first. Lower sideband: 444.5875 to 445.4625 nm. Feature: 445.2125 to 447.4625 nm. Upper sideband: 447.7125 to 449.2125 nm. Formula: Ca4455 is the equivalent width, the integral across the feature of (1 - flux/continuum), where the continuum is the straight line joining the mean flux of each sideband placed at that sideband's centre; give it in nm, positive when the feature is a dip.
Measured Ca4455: -0.196 nm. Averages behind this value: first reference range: 269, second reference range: 278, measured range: 296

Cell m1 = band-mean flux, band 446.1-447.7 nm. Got 308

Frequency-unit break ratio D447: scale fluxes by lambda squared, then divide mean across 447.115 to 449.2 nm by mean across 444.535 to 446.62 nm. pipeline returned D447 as 1.0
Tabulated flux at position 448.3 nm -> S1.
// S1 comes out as 280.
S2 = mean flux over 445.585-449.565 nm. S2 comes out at 290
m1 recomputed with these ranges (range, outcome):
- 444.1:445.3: 271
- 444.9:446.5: 277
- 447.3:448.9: 288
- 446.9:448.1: 305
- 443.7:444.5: 278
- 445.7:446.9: 291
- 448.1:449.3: 274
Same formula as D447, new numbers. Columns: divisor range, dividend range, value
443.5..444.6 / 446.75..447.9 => 1.13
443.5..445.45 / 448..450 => 1.04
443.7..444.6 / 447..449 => 1.06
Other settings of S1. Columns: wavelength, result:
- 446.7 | 315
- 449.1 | 276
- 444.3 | 285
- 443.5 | 280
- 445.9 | 269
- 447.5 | 317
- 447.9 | 289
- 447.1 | 309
